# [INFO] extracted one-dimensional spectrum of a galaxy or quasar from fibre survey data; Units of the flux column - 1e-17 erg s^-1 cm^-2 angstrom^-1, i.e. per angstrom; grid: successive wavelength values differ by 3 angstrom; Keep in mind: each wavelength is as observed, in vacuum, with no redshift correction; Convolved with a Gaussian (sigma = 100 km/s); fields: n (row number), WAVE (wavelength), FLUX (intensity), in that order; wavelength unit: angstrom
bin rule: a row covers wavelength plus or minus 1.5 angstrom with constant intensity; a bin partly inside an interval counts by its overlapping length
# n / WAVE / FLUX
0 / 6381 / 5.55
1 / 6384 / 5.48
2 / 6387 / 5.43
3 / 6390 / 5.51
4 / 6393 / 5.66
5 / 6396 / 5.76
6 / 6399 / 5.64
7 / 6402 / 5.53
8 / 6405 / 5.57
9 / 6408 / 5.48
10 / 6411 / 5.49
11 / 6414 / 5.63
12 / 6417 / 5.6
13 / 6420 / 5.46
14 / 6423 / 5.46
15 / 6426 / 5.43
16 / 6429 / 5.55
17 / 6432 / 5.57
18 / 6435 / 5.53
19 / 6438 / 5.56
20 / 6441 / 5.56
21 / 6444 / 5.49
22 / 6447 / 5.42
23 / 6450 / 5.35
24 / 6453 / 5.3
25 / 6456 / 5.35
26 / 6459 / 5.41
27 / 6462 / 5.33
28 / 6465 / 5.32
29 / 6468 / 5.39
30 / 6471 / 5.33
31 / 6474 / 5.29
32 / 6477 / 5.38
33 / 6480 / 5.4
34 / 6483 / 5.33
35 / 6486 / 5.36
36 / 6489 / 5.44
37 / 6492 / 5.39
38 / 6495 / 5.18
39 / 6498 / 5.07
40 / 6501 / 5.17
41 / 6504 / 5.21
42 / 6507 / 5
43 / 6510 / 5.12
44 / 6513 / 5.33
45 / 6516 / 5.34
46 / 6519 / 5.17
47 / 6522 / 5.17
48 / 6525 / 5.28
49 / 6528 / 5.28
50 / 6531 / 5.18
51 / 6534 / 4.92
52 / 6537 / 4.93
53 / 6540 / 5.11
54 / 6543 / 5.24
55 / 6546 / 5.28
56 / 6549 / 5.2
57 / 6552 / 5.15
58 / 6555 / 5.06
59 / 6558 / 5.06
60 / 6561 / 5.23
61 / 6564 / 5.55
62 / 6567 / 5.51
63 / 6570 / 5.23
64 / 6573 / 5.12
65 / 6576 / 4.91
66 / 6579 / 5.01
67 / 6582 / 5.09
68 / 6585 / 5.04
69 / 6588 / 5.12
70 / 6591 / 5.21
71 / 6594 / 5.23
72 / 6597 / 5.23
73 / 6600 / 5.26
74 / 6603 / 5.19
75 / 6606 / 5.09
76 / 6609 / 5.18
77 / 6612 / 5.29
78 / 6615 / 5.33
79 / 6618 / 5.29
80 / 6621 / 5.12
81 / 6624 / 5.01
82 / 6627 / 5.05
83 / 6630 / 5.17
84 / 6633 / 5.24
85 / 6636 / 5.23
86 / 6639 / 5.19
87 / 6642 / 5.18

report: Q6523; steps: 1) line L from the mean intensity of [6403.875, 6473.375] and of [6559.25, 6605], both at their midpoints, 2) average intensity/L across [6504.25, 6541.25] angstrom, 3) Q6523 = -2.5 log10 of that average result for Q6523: 0.031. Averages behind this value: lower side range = 5.46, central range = 5.15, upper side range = 5.19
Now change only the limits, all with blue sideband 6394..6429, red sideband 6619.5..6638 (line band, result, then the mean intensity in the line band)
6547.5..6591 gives 0.02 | 5.16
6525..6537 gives 0.04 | 5.12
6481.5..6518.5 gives 0.03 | 5.24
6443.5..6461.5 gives 0.02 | 5.38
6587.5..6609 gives 0.00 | 5.19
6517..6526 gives 0.03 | 5.21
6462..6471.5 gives 0.02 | 5.35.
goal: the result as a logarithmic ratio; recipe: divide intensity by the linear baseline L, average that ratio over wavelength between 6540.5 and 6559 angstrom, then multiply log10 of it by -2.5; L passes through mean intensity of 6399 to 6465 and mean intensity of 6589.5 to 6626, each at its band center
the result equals 0.03 mag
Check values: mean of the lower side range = 5.48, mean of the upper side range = 5.2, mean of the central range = 5.16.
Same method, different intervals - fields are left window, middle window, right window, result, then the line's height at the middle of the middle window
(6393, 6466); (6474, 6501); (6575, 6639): 0.02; 5.39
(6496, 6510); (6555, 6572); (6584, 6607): -0.03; 5.16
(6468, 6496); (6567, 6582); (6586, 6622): 0.03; 5.24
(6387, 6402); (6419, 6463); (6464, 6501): 0.00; 5.46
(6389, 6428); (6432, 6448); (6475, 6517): -0.01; 5.45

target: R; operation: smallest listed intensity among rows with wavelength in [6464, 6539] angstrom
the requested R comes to 4.92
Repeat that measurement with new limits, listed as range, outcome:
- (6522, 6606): 4.91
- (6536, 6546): 4.93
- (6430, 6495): 5.18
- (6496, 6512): 5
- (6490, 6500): 5.07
